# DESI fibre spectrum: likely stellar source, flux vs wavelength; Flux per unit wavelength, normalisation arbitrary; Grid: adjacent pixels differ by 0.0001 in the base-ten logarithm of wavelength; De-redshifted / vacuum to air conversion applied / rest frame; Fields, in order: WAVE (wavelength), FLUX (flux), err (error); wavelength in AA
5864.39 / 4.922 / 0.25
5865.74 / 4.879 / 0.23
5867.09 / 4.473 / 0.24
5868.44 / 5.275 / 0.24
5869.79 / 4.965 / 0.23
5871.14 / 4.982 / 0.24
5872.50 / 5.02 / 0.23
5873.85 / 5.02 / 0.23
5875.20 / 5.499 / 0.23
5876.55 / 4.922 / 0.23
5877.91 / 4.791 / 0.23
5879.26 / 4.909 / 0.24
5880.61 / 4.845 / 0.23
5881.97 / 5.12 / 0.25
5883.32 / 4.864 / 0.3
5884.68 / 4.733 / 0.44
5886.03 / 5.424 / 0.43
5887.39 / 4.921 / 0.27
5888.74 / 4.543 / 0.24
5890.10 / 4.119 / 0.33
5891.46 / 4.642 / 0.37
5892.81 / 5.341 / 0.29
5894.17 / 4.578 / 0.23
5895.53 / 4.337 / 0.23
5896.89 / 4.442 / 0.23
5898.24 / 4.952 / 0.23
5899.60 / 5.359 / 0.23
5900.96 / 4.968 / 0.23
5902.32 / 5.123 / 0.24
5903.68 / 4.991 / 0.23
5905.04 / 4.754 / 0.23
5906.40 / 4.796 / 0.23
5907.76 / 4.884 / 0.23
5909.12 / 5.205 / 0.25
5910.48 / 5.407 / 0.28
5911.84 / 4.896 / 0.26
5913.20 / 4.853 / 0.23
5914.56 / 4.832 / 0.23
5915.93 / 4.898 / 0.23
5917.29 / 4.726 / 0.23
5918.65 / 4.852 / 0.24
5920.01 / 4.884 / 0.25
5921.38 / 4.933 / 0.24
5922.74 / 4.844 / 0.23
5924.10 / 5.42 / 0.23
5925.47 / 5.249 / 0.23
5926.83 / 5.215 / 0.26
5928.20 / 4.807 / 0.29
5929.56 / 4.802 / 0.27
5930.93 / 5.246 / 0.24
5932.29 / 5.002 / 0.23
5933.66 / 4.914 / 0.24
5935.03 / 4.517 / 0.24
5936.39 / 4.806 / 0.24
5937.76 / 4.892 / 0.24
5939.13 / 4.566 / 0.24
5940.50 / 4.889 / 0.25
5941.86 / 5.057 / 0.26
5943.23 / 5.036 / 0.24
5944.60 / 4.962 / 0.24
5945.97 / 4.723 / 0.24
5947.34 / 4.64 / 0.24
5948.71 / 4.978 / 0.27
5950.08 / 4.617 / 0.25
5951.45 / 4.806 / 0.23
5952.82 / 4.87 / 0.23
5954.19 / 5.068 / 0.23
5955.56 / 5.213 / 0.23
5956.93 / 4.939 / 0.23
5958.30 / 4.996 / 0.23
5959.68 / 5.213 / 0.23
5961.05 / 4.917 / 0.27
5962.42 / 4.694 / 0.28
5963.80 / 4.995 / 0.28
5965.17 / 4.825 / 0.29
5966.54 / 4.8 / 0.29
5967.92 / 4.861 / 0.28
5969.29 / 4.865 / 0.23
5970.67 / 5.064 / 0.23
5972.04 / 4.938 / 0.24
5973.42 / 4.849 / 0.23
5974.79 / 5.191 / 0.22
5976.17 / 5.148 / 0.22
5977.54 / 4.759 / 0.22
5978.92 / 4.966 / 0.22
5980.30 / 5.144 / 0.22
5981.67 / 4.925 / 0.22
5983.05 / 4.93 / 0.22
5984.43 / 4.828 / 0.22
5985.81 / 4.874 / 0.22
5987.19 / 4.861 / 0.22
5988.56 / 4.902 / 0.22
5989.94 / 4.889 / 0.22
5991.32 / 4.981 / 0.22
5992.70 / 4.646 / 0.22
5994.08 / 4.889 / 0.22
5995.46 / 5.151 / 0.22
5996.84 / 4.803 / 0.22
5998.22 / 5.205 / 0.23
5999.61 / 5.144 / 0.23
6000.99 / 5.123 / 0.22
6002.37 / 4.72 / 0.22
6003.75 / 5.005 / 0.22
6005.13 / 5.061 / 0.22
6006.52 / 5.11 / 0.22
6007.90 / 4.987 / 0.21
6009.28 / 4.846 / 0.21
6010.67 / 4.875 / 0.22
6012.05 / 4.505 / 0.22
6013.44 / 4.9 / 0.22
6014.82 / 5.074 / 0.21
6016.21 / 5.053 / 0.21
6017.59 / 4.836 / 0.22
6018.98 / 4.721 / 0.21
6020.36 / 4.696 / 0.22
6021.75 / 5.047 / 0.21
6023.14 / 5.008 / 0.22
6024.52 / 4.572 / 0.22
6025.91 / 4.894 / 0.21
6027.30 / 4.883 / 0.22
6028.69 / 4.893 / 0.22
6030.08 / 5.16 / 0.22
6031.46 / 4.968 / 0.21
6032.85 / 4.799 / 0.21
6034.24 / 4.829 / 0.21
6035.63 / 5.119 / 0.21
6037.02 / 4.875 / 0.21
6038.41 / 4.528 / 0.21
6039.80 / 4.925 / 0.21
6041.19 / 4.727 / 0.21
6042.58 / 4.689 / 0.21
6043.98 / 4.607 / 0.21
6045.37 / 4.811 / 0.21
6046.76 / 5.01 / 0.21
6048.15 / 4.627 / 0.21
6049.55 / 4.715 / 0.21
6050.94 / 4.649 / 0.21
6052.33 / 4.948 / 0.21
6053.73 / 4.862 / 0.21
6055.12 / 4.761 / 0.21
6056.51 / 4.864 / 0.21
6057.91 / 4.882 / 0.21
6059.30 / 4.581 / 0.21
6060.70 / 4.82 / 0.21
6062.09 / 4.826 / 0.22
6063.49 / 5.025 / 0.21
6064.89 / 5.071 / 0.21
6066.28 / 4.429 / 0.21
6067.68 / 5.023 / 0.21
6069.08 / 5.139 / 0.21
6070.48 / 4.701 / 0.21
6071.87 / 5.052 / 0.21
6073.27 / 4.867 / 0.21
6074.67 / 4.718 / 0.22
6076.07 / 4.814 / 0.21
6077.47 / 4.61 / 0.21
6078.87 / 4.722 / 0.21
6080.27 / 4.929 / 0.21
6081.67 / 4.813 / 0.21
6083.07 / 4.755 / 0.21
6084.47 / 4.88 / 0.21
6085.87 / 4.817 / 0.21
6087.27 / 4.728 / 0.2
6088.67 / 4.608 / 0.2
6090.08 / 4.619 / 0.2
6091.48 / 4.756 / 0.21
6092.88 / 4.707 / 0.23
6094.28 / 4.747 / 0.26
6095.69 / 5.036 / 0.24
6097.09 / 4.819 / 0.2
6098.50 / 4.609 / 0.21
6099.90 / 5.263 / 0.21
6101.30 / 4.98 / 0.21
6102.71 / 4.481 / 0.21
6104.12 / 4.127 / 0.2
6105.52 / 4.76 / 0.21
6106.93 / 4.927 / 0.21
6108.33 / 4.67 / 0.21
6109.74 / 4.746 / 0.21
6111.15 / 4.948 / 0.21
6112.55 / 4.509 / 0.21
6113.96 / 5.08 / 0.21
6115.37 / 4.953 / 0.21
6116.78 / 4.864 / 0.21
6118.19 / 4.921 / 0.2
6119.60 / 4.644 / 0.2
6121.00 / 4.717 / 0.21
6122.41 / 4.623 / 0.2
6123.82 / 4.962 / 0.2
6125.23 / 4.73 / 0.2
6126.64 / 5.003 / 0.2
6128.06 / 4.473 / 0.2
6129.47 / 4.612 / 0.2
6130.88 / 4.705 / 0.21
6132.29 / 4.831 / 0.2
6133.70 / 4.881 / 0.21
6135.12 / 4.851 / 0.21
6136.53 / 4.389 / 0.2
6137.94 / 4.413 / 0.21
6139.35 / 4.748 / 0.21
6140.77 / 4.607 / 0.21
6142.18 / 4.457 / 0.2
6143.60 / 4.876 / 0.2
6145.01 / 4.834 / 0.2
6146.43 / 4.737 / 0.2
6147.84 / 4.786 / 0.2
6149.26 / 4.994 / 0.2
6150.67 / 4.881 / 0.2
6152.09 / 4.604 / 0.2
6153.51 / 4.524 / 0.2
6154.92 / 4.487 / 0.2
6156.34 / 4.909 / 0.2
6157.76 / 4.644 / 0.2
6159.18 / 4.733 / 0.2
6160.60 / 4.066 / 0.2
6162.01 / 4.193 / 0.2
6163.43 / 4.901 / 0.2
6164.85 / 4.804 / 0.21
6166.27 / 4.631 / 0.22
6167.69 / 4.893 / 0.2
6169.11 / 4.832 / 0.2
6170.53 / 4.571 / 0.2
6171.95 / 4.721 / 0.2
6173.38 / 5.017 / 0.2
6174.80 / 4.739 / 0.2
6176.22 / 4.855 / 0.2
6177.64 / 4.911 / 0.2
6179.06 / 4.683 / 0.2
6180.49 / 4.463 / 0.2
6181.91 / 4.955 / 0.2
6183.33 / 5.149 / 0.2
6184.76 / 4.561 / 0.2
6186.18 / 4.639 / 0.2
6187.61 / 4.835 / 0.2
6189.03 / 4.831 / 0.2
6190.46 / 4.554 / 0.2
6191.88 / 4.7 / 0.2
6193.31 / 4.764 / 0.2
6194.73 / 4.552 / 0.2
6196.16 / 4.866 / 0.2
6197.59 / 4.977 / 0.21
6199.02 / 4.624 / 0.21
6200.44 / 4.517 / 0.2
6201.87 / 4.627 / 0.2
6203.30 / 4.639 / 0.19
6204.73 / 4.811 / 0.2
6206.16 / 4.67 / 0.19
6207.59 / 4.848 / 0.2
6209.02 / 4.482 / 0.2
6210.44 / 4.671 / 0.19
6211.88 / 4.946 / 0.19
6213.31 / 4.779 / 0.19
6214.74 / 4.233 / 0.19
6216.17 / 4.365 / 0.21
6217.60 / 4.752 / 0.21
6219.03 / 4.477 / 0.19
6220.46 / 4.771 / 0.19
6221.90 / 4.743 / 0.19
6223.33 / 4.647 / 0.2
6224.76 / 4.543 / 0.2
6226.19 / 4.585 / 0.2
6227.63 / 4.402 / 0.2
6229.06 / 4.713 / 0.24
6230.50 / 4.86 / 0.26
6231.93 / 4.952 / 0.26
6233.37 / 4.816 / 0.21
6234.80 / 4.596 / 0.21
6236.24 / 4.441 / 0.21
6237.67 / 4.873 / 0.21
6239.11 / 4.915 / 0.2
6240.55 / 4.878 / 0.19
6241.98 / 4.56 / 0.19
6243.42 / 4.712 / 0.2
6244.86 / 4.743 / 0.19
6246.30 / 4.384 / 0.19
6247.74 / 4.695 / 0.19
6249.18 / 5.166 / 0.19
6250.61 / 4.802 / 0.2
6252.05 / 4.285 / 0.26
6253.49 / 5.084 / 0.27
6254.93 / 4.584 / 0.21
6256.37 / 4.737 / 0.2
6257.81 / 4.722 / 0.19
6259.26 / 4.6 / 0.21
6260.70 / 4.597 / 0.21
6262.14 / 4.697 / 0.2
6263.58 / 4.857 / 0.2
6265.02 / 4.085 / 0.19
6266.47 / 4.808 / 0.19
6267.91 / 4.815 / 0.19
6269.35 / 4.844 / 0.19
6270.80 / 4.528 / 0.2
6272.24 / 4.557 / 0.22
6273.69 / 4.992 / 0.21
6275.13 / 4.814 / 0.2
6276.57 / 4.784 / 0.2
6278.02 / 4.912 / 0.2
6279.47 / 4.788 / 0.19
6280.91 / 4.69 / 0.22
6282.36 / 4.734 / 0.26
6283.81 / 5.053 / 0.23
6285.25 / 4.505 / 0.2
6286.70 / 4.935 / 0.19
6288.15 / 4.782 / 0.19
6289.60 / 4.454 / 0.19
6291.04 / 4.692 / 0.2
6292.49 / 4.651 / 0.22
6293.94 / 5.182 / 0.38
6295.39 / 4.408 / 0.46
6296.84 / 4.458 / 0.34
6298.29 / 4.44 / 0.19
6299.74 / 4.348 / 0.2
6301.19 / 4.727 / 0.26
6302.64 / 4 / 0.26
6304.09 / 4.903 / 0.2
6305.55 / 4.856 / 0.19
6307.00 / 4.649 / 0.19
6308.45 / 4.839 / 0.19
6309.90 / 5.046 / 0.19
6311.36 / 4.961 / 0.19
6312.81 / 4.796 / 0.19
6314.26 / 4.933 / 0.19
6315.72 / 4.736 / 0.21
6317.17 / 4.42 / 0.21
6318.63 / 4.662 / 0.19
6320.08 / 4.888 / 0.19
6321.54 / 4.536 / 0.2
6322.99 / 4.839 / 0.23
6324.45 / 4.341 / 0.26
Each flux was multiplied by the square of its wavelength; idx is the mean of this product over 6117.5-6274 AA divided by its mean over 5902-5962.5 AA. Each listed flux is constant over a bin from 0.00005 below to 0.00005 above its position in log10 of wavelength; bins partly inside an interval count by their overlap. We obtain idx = 1.04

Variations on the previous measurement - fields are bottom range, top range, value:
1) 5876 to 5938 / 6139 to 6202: 1.05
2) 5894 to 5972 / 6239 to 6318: 1.07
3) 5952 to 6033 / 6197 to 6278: 1.03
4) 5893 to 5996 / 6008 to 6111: 1.02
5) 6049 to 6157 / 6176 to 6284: 1.03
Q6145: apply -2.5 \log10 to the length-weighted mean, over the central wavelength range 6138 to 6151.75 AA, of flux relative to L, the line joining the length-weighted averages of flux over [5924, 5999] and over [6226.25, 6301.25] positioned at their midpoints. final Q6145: 0.01 mag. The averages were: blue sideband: 4.93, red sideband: 4.7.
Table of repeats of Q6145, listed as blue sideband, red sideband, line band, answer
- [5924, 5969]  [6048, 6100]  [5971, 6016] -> -0.02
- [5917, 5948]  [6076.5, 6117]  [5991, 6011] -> -0.03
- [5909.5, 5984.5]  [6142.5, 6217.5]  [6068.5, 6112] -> 0.00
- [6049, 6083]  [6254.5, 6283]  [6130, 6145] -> 0.02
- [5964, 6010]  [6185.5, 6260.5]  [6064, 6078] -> 0.00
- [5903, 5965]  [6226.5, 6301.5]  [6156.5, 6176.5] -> 0.02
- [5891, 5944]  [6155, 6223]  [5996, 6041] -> -0.02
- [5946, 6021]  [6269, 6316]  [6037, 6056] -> 0.03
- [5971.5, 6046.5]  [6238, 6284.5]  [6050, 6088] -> 0.01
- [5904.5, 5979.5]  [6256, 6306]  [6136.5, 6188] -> 0.01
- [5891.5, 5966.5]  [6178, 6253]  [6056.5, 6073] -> -0.01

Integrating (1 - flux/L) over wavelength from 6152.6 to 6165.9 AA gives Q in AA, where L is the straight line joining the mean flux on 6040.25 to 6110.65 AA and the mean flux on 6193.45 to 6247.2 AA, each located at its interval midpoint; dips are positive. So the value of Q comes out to 0.38 AA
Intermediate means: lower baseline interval 4.79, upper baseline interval 4.68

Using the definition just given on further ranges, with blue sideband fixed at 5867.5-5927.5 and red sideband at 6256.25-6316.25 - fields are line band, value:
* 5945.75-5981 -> -0.2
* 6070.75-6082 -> 0.1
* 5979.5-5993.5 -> 0.0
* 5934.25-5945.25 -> 0.2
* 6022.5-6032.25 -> -0.1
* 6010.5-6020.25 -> 0.1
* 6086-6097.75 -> 0.2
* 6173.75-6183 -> 0.0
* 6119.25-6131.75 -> 0.2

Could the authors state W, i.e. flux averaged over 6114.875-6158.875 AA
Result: 4.73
